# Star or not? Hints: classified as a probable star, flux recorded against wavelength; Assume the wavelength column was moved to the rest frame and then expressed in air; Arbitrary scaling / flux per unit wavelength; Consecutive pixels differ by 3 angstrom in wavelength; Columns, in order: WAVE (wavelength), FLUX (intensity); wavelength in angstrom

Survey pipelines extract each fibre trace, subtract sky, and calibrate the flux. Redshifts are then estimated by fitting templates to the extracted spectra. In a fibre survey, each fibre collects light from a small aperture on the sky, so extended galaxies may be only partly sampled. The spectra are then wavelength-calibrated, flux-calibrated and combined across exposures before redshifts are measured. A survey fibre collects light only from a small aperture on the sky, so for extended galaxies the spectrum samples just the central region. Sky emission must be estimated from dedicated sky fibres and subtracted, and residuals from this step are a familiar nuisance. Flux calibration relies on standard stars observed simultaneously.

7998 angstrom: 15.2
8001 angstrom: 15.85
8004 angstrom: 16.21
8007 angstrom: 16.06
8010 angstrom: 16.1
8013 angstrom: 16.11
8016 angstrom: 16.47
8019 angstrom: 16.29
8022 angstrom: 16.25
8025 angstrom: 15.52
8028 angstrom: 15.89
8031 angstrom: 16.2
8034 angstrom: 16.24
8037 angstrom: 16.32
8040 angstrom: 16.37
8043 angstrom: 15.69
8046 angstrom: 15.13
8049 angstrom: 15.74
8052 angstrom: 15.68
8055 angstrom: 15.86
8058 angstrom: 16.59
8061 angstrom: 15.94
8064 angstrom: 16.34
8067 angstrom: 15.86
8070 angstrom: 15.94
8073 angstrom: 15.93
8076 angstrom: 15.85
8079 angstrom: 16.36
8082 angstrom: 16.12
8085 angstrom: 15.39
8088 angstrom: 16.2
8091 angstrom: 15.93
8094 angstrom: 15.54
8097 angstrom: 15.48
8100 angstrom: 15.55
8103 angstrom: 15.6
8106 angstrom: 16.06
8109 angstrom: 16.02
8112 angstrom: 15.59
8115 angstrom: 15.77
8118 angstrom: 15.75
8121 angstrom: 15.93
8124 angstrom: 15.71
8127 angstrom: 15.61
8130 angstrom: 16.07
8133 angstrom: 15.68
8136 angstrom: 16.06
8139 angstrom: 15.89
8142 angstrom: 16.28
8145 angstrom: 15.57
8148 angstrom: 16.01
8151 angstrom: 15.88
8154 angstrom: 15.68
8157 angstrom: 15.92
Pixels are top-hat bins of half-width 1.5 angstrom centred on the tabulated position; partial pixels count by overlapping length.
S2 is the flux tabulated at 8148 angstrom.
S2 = 16.01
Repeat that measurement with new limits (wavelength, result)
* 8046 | 15.13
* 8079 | 16.36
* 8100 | 15.55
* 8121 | 15.93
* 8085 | 15.39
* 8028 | 15.89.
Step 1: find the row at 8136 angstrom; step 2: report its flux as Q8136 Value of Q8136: 16.06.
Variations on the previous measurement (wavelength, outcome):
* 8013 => 16.11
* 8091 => 15.93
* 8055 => 15.86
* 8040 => 16.37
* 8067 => 15.86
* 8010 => 16.1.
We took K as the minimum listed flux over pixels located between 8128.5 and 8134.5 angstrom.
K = 15.68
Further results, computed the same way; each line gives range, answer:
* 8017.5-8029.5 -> 15.52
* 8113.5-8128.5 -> 15.61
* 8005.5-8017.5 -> 16.06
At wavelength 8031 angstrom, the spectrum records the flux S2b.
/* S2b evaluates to 16.2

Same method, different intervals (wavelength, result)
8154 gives 15.68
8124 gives 15.71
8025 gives 15.52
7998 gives 15.2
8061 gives 15.94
